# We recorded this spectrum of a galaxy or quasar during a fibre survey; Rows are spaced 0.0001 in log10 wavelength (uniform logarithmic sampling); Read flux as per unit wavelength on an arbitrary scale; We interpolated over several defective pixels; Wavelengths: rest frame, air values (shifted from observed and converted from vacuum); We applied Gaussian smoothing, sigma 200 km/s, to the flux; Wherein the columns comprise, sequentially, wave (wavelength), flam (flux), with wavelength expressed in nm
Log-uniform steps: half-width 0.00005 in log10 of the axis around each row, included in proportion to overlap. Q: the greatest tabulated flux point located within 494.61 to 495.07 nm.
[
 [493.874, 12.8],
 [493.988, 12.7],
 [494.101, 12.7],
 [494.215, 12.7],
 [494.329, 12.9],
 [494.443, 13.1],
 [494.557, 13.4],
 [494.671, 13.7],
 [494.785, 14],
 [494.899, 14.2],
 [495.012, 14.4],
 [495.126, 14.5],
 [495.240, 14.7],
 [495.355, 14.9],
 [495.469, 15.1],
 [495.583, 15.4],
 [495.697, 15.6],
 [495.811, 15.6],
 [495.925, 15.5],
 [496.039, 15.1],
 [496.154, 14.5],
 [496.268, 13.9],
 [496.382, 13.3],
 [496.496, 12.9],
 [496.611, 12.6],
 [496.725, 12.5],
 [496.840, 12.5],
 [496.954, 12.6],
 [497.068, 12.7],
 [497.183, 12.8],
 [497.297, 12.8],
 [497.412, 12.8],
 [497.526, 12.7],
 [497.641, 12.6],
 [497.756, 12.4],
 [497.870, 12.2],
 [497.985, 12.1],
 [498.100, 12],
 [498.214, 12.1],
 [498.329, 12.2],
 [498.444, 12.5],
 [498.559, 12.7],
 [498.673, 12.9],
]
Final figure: 14.4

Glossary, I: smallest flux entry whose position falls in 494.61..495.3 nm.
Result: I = 13.7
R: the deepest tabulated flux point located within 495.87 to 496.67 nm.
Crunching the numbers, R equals 12.6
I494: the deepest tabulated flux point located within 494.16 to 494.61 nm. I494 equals 12.7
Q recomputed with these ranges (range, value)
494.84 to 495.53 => 15.1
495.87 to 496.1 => 15.5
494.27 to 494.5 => 13.1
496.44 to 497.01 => 12.9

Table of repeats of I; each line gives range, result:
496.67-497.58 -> 12.5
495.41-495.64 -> 15.1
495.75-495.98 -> 15.5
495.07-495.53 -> 14.5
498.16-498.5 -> 12.1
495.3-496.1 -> 14.9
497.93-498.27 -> 12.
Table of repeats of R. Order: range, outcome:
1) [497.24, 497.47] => 12.8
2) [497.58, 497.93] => 12.2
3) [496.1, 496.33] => 13.9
